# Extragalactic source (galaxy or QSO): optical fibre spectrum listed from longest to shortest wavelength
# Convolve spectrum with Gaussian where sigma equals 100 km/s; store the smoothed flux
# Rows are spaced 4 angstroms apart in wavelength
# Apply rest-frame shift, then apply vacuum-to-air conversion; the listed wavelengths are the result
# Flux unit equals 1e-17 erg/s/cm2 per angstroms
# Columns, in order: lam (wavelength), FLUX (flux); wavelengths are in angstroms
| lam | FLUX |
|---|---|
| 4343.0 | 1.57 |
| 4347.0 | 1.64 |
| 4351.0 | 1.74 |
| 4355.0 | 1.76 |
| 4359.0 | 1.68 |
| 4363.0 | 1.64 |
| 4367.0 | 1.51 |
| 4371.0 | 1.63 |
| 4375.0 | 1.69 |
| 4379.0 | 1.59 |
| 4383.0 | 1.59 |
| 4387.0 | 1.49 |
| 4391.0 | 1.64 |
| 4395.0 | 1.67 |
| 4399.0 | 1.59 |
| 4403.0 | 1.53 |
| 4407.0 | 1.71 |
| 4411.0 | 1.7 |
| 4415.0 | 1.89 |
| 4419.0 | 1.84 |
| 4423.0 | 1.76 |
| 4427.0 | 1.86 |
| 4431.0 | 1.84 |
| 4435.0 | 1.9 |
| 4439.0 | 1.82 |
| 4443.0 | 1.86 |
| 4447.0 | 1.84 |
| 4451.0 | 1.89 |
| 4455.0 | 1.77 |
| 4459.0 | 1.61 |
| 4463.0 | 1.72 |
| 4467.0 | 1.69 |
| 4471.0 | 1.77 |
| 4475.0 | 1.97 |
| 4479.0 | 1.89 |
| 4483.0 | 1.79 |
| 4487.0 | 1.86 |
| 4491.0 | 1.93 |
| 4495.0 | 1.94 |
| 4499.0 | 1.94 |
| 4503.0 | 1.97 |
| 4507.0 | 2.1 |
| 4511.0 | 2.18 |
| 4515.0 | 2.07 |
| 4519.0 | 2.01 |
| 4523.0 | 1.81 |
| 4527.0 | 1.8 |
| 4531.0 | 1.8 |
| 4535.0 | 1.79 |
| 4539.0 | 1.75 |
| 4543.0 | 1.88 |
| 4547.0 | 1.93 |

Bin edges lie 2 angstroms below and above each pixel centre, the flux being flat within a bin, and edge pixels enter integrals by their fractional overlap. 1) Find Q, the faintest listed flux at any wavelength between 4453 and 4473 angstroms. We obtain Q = 1.61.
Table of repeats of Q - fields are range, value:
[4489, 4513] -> 1.93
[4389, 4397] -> 1.64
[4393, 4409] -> 1.53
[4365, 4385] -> 1.51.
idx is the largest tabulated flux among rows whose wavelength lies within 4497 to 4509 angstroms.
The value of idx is 2.1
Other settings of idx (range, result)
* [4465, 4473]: 1.77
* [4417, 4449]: 1.9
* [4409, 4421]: 1.89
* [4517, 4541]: 2.01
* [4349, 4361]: 1.76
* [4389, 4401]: 1.67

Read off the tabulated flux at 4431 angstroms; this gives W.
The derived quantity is 1.84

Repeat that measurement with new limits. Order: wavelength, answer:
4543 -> 1.88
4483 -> 1.79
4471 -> 1.77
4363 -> 1.64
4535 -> 1.79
